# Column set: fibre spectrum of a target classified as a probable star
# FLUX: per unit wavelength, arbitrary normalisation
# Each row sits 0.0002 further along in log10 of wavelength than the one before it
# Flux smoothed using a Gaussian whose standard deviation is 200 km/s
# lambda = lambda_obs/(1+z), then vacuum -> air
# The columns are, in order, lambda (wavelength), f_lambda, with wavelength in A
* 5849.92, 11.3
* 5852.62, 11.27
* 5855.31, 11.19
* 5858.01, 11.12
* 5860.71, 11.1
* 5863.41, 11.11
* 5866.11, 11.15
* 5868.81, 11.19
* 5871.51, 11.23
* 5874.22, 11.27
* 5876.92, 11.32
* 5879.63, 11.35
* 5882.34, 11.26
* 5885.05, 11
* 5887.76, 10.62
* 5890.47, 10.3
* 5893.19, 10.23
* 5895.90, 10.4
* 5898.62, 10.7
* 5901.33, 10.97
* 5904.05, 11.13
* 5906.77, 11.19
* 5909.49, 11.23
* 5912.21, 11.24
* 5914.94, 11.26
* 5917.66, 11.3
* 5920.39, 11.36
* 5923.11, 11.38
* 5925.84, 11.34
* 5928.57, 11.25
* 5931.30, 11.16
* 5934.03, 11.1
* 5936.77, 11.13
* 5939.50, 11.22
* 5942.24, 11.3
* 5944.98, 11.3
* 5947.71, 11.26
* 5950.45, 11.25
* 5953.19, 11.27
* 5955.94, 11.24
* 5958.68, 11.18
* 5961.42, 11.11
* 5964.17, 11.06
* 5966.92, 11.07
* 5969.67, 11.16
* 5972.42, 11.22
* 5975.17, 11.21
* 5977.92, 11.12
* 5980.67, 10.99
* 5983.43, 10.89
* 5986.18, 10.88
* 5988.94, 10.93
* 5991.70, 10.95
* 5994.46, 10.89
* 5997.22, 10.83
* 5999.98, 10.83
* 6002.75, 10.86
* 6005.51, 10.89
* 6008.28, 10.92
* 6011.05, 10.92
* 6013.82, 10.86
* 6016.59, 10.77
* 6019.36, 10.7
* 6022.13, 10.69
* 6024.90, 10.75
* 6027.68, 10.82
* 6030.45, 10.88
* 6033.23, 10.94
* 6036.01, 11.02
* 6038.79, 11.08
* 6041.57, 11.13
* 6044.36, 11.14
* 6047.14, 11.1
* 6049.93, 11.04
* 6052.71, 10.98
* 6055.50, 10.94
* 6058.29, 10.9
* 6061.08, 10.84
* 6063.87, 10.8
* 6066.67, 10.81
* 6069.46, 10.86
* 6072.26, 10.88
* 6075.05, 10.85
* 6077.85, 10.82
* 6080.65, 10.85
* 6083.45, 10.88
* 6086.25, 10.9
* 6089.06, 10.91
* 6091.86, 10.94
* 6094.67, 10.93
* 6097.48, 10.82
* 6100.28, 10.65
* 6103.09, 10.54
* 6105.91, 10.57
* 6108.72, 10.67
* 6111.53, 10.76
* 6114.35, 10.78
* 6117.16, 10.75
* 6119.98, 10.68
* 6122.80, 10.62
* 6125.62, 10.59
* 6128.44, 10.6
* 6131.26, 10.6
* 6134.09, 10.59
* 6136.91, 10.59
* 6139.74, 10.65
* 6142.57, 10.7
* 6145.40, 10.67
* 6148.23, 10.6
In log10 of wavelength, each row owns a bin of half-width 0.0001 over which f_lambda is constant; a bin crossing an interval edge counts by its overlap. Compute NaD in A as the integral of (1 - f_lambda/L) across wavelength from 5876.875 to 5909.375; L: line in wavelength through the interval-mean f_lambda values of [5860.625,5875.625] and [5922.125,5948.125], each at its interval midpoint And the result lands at 0.98 A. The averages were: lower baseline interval 11.2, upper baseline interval 11.2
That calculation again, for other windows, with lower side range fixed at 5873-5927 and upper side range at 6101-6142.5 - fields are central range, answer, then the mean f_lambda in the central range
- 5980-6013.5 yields -0.08 A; 10.9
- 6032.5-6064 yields -0.66 A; 11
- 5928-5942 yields -0.25 A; 11.2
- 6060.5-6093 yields -0.42 A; 10.9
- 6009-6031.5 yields 0.05 A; 10.8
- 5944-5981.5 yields -0.85 A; 11.2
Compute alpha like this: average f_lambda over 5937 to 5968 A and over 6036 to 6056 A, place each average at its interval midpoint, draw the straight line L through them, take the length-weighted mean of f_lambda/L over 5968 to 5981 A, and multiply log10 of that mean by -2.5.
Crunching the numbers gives 0.00 mag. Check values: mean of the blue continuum 11.2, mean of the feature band 11.2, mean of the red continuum 11.1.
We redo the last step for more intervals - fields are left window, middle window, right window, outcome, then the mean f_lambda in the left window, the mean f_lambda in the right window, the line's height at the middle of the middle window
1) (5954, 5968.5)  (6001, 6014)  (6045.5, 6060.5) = 0.02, 11.1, 11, 11.1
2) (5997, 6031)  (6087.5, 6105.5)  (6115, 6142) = -0.01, 10.8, 10.6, 10.7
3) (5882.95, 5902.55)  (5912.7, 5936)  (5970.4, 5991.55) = -0.05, 10.6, 11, 10.8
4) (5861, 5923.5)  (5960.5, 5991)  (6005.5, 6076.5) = -0.01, 11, 10.9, 11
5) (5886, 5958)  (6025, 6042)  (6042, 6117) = 0.00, 11.1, 10.9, 10.9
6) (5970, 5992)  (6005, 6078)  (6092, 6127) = 0.00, 11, 10.7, 10.9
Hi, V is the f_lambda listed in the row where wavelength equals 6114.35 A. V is 10.78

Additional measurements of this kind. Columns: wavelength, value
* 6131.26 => 10.6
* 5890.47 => 10.3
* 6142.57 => 10.7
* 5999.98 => 10.83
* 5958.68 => 11.18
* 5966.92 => 11.07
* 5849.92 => 11.3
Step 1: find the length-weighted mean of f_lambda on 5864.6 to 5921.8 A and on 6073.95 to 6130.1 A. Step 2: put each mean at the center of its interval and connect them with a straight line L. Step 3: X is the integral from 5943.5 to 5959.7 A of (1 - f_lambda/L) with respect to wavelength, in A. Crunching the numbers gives -0.4 A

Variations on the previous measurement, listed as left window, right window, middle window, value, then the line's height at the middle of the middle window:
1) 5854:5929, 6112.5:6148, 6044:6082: -0.49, 10.8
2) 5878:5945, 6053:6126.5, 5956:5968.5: -0.15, 11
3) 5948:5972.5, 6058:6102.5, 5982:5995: 0.22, 11.1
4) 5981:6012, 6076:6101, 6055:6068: 0.02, 10.9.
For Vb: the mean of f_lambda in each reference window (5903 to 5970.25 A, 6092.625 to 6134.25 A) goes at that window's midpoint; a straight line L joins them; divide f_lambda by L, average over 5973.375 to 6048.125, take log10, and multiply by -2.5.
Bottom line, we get 0.01 mag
